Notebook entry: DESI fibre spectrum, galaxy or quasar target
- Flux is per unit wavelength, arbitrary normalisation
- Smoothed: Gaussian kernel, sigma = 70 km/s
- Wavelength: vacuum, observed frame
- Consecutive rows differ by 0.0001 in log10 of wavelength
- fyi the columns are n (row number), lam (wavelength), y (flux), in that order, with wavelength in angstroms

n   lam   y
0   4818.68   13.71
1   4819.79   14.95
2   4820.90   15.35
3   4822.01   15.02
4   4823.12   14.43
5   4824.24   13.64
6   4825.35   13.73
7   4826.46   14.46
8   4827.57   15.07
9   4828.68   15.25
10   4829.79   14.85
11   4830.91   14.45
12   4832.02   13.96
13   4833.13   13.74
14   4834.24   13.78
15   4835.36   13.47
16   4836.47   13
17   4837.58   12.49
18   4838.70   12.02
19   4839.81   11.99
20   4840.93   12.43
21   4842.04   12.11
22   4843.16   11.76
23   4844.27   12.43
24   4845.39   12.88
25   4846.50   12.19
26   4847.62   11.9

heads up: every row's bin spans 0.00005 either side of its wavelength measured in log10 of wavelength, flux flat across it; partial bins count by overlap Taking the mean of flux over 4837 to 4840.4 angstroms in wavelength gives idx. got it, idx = 12.2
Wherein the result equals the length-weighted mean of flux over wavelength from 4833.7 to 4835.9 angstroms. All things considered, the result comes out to 13.6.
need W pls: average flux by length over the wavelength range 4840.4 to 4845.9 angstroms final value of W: 12.3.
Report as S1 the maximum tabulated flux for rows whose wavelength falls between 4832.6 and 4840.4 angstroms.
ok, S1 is 13.78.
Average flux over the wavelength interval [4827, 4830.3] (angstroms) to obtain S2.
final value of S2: 15.1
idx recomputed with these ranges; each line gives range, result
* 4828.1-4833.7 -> 14.5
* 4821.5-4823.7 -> 14.7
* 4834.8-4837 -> 13.2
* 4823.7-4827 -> 14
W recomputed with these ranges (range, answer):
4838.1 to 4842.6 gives 12.1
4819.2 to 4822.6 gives 15.1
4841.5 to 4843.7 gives 11.9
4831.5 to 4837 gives 13.6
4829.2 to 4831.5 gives 14.6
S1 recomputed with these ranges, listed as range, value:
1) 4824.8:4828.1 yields 15.07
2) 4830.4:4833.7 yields 14.45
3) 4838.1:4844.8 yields 12.43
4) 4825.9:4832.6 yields 15.25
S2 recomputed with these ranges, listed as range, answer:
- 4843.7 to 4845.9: 12.6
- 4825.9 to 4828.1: 14.8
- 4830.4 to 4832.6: 14.2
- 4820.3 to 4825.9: 14.4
